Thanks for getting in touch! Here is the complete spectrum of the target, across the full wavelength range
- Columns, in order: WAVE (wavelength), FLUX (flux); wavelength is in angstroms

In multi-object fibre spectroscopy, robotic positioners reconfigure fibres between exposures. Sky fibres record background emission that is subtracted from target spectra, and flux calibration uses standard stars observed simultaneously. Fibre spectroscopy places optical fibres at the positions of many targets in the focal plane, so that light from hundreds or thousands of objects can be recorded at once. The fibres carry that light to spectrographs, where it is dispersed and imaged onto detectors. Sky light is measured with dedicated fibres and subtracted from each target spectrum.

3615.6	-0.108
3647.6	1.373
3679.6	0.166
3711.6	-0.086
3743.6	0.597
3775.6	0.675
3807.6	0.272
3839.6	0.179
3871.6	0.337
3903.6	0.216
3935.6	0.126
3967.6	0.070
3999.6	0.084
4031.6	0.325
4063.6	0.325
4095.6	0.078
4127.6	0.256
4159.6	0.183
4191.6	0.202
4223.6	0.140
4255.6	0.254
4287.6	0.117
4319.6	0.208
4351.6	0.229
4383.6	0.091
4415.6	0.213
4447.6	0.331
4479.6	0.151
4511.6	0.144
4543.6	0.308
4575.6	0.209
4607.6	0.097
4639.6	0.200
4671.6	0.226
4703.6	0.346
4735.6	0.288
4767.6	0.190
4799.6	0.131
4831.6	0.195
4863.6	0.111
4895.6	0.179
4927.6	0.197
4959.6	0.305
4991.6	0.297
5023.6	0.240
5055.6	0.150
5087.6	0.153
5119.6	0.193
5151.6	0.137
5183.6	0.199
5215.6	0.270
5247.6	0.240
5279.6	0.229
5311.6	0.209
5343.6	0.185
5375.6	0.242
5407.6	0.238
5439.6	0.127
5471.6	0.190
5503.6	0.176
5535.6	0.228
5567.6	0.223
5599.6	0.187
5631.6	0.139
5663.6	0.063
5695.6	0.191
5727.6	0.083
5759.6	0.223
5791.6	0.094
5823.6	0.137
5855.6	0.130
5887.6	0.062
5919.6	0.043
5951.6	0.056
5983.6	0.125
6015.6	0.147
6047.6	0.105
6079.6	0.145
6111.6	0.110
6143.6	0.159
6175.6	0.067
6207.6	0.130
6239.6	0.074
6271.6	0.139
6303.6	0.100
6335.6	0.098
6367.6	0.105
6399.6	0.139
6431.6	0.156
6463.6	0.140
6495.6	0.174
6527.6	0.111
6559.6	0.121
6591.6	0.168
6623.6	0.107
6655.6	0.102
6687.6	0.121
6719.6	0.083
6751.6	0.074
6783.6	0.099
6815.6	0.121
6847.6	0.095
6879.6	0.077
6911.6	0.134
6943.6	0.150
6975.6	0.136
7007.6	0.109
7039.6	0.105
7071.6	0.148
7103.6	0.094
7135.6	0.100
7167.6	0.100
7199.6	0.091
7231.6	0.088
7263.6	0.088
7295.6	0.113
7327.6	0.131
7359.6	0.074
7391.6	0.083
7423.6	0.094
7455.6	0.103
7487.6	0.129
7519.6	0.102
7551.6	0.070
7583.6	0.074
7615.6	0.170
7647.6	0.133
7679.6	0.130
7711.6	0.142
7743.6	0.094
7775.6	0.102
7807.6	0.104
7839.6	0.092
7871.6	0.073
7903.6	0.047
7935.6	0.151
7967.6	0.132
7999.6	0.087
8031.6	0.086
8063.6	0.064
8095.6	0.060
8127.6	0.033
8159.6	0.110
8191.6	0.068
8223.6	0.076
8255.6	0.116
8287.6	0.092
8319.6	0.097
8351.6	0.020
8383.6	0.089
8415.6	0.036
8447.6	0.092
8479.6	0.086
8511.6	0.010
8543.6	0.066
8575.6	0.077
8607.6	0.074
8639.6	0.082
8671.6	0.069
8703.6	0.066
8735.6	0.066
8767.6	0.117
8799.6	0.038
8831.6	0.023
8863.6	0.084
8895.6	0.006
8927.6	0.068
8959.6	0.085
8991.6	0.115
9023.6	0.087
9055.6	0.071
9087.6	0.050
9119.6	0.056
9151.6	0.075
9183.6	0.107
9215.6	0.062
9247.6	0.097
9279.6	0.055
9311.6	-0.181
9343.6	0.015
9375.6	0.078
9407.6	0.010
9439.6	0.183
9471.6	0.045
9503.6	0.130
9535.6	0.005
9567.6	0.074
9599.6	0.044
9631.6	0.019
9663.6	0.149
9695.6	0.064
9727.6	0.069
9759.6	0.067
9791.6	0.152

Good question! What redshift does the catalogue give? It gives 0.16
